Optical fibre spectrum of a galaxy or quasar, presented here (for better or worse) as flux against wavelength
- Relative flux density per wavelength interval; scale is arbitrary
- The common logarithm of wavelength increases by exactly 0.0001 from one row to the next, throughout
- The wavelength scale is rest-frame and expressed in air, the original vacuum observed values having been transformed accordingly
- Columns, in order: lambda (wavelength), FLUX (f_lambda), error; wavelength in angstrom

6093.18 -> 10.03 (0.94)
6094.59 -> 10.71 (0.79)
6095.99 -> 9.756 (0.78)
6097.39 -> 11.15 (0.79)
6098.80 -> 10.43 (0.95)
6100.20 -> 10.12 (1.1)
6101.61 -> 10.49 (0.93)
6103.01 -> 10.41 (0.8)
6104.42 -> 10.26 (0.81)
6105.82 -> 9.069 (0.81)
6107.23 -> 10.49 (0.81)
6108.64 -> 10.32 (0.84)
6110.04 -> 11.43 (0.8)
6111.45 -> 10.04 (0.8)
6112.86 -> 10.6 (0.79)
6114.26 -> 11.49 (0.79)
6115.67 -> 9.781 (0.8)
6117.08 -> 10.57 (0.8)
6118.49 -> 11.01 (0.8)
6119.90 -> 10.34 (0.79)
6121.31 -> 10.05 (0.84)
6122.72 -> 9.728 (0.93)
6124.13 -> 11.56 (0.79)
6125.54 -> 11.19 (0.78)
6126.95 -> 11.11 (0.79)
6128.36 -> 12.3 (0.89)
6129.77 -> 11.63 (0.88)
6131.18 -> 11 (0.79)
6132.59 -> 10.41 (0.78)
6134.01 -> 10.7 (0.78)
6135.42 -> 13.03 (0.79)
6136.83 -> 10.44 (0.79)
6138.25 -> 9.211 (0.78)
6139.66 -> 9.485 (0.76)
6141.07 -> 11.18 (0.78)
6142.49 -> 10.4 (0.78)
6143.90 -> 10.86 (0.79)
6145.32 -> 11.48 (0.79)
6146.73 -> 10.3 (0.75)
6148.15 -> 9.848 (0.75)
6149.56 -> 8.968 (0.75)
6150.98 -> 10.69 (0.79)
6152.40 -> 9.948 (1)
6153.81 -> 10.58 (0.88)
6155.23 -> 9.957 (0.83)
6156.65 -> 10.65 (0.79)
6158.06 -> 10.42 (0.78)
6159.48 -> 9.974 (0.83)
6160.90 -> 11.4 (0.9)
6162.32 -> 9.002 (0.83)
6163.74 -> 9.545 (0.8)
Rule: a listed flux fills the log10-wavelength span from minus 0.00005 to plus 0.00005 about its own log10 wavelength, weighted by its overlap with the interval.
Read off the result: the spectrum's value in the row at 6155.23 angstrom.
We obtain 9.957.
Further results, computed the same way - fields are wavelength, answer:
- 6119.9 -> 10.34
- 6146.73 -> 10.3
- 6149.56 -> 8.968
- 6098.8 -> 10.43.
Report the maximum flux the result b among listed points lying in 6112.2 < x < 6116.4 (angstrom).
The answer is 11.49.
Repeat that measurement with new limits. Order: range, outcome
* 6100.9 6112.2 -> 11.43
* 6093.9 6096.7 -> 10.71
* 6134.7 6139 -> 13.03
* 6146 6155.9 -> 10.69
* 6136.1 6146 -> 11.48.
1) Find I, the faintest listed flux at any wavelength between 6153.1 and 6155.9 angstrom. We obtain 9.957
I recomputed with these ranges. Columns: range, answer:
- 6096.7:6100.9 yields 10.12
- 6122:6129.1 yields 9.728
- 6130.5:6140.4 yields 9.211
